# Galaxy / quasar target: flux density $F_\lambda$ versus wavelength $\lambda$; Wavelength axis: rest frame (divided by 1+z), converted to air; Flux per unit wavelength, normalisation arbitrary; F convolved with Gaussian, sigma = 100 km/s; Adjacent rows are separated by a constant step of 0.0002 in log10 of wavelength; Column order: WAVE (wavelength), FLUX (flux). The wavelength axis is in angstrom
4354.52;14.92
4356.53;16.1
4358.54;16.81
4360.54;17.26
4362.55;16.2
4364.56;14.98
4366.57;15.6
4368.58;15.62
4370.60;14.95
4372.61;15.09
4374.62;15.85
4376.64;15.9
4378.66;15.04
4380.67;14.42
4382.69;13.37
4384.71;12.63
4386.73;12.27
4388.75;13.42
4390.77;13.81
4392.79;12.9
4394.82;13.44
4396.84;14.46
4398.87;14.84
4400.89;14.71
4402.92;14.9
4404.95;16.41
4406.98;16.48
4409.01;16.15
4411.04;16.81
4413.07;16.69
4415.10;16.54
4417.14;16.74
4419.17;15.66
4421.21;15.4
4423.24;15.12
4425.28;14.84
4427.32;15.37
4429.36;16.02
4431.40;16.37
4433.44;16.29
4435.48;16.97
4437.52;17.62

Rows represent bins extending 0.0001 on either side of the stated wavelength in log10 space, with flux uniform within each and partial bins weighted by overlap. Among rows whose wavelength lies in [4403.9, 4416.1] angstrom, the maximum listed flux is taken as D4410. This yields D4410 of 16.81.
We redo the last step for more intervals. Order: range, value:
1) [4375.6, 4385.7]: 15.9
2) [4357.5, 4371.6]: 17.26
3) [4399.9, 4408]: 16.48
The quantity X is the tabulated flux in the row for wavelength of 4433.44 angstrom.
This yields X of 16.29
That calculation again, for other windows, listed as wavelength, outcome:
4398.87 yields 14.84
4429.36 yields 16.02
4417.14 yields 16.74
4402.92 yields 14.9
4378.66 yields 15.04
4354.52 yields 14.92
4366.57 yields 15.6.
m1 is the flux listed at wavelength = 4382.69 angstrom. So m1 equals 13.37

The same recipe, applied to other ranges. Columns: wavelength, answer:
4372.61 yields 15.09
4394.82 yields 13.44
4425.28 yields 14.84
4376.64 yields 15.9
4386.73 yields 12.27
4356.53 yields 16.1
